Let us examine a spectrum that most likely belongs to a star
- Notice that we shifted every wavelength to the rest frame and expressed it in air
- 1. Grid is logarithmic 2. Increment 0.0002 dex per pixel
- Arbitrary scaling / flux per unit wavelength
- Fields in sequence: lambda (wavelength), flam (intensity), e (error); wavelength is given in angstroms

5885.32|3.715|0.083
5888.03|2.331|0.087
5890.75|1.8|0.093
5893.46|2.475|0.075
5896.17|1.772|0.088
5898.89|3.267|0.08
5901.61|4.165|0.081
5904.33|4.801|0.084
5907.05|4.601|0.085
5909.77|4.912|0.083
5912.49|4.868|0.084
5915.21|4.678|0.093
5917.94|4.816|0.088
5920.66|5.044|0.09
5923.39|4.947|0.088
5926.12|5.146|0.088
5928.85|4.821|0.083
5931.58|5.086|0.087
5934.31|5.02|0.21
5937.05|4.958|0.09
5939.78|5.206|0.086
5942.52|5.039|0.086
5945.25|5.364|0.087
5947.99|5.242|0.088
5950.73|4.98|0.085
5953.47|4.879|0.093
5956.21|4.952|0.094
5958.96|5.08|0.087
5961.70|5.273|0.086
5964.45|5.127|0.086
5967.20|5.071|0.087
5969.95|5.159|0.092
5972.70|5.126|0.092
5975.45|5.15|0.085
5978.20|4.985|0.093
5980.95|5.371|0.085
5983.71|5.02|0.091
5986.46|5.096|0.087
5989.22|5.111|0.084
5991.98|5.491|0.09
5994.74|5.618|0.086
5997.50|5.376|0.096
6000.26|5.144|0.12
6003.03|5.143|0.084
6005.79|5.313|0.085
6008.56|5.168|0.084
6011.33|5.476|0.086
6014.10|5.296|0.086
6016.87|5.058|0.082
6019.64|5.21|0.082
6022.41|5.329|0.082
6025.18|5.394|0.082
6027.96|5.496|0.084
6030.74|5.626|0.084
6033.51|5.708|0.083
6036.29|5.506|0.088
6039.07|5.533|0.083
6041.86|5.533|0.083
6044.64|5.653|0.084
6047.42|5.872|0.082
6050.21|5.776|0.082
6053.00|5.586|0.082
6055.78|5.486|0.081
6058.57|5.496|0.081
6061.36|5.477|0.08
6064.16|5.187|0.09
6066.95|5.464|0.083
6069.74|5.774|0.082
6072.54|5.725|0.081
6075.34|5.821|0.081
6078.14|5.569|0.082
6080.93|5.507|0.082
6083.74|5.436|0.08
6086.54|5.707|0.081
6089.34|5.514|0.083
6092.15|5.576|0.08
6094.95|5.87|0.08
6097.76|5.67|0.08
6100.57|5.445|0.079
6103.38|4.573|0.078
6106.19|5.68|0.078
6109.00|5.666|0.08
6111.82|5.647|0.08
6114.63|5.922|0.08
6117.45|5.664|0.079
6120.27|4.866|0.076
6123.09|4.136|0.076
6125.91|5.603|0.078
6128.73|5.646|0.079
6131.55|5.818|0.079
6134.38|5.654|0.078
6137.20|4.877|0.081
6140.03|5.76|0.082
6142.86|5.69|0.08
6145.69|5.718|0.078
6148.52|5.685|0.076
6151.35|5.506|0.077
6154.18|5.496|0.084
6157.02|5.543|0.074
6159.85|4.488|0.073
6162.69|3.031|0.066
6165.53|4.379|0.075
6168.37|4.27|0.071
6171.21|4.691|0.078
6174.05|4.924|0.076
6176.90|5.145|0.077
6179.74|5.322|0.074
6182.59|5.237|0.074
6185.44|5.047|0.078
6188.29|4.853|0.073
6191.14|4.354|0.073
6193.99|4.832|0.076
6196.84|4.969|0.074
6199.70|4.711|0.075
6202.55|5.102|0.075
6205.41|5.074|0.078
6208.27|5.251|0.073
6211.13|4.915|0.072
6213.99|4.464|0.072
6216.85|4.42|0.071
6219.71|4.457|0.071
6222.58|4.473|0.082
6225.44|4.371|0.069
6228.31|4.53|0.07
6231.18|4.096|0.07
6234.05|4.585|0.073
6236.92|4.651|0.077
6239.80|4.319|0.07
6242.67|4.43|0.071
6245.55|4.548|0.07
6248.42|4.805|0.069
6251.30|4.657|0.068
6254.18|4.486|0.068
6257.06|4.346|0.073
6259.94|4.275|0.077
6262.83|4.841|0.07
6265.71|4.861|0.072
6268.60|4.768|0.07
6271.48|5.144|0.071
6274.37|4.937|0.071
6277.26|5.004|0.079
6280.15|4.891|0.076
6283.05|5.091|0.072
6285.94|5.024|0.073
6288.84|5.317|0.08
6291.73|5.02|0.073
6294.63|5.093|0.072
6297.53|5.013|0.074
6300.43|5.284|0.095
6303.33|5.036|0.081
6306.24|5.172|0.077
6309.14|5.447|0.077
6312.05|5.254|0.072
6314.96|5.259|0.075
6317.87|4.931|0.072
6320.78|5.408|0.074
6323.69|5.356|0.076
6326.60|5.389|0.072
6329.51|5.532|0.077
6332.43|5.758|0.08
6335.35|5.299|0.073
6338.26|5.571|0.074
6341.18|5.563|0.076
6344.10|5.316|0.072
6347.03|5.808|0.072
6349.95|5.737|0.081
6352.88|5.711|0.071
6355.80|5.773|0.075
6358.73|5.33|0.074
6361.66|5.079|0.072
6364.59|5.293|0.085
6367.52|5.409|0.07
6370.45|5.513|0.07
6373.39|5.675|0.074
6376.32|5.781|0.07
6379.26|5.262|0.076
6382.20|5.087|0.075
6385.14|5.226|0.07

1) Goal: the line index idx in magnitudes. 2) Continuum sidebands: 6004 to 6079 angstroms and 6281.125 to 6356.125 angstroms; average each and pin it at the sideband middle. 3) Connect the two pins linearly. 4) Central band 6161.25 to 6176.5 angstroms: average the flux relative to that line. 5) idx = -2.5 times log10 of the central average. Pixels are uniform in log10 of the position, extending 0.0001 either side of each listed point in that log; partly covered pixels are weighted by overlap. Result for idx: 0.25 mag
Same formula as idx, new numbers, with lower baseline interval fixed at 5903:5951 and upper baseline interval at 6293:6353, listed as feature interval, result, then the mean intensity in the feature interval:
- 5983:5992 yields -0.02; 5.15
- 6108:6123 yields -0.05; 5.42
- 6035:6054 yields -0.11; 5.64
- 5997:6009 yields -0.04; 5.22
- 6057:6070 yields -0.07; 5.45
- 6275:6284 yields 0.07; 4.98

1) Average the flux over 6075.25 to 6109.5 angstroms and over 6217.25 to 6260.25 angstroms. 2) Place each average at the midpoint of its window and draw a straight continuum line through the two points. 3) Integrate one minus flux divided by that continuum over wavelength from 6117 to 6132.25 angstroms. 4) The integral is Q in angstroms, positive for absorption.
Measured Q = 0.2 angstroms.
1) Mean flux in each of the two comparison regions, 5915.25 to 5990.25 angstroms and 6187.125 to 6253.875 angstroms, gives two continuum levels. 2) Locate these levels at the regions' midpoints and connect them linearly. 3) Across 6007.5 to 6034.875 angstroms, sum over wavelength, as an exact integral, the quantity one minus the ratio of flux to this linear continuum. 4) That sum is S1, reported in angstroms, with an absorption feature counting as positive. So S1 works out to -2.31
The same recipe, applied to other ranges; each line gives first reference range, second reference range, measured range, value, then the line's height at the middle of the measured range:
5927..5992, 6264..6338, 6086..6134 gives -3.13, 5.14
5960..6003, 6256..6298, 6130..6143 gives -1.28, 5.05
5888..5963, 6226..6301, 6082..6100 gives -3.80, 4.64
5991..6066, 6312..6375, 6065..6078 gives -0.52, 5.44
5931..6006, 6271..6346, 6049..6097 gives -3.76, 5.18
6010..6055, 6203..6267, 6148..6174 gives 0.87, 4.92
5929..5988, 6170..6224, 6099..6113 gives -1.28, 4.95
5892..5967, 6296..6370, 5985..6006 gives -2.10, 4.8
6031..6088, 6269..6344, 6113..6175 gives 3.55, 5.47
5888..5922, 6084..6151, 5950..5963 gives -2.35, 4.26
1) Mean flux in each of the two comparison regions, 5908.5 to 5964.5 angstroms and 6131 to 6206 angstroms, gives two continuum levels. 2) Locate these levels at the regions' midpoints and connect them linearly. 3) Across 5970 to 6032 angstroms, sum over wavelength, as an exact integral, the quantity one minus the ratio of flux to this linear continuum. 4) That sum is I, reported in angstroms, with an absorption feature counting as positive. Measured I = -3.0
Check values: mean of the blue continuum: 5.02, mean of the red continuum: 5.03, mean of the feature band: 5.27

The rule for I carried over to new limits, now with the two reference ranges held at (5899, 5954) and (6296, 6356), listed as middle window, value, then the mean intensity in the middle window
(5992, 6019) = -1.6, 5.3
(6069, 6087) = -2.0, 5.64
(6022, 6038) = -1.6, 5.52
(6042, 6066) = -2.4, 5.56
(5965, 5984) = -0.7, 5.13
